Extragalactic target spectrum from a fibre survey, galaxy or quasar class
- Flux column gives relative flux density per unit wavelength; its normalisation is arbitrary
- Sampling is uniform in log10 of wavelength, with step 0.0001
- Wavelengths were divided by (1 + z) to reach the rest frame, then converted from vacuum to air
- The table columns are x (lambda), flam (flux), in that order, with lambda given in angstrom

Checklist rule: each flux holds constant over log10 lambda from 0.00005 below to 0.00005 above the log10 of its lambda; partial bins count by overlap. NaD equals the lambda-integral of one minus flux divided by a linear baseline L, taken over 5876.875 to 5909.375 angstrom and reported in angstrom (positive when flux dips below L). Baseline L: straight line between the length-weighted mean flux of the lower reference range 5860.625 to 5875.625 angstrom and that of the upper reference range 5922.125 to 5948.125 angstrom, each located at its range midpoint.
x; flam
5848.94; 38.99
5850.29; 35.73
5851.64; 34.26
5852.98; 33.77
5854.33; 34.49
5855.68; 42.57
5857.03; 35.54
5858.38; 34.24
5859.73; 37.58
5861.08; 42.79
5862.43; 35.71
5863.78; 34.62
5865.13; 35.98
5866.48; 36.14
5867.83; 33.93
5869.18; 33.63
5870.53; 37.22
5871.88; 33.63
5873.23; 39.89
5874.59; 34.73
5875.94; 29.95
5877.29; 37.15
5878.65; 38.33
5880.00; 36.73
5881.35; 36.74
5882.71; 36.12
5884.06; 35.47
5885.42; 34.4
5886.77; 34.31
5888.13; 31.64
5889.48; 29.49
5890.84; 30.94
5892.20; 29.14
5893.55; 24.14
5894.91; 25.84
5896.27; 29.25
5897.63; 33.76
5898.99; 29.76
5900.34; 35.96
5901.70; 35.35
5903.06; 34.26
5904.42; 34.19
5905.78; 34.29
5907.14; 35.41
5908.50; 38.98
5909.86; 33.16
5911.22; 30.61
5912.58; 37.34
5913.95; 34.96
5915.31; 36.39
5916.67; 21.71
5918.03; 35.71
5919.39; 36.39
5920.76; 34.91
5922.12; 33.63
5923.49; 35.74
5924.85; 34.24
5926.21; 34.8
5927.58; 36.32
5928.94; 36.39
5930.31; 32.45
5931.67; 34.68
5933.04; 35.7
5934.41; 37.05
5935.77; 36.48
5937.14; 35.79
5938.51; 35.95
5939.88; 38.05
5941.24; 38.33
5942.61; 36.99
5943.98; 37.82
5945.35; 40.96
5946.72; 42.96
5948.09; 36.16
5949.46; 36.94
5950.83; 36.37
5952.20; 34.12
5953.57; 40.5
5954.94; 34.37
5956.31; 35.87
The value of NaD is 2.5 angstrom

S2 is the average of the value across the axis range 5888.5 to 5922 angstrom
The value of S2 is 32.6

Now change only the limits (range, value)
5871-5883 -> 35.9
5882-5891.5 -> 33.2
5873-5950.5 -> 34.6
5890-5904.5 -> 31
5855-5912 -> 34.4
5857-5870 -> 36.1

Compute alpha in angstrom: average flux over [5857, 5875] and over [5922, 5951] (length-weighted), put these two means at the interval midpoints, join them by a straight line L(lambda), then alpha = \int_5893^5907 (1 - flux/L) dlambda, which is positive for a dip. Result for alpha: 1.7 angstrom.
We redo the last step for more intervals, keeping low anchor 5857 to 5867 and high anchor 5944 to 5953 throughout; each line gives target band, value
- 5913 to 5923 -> 1.1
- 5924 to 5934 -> 0.7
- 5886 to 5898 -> 2.4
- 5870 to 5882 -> 0.3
